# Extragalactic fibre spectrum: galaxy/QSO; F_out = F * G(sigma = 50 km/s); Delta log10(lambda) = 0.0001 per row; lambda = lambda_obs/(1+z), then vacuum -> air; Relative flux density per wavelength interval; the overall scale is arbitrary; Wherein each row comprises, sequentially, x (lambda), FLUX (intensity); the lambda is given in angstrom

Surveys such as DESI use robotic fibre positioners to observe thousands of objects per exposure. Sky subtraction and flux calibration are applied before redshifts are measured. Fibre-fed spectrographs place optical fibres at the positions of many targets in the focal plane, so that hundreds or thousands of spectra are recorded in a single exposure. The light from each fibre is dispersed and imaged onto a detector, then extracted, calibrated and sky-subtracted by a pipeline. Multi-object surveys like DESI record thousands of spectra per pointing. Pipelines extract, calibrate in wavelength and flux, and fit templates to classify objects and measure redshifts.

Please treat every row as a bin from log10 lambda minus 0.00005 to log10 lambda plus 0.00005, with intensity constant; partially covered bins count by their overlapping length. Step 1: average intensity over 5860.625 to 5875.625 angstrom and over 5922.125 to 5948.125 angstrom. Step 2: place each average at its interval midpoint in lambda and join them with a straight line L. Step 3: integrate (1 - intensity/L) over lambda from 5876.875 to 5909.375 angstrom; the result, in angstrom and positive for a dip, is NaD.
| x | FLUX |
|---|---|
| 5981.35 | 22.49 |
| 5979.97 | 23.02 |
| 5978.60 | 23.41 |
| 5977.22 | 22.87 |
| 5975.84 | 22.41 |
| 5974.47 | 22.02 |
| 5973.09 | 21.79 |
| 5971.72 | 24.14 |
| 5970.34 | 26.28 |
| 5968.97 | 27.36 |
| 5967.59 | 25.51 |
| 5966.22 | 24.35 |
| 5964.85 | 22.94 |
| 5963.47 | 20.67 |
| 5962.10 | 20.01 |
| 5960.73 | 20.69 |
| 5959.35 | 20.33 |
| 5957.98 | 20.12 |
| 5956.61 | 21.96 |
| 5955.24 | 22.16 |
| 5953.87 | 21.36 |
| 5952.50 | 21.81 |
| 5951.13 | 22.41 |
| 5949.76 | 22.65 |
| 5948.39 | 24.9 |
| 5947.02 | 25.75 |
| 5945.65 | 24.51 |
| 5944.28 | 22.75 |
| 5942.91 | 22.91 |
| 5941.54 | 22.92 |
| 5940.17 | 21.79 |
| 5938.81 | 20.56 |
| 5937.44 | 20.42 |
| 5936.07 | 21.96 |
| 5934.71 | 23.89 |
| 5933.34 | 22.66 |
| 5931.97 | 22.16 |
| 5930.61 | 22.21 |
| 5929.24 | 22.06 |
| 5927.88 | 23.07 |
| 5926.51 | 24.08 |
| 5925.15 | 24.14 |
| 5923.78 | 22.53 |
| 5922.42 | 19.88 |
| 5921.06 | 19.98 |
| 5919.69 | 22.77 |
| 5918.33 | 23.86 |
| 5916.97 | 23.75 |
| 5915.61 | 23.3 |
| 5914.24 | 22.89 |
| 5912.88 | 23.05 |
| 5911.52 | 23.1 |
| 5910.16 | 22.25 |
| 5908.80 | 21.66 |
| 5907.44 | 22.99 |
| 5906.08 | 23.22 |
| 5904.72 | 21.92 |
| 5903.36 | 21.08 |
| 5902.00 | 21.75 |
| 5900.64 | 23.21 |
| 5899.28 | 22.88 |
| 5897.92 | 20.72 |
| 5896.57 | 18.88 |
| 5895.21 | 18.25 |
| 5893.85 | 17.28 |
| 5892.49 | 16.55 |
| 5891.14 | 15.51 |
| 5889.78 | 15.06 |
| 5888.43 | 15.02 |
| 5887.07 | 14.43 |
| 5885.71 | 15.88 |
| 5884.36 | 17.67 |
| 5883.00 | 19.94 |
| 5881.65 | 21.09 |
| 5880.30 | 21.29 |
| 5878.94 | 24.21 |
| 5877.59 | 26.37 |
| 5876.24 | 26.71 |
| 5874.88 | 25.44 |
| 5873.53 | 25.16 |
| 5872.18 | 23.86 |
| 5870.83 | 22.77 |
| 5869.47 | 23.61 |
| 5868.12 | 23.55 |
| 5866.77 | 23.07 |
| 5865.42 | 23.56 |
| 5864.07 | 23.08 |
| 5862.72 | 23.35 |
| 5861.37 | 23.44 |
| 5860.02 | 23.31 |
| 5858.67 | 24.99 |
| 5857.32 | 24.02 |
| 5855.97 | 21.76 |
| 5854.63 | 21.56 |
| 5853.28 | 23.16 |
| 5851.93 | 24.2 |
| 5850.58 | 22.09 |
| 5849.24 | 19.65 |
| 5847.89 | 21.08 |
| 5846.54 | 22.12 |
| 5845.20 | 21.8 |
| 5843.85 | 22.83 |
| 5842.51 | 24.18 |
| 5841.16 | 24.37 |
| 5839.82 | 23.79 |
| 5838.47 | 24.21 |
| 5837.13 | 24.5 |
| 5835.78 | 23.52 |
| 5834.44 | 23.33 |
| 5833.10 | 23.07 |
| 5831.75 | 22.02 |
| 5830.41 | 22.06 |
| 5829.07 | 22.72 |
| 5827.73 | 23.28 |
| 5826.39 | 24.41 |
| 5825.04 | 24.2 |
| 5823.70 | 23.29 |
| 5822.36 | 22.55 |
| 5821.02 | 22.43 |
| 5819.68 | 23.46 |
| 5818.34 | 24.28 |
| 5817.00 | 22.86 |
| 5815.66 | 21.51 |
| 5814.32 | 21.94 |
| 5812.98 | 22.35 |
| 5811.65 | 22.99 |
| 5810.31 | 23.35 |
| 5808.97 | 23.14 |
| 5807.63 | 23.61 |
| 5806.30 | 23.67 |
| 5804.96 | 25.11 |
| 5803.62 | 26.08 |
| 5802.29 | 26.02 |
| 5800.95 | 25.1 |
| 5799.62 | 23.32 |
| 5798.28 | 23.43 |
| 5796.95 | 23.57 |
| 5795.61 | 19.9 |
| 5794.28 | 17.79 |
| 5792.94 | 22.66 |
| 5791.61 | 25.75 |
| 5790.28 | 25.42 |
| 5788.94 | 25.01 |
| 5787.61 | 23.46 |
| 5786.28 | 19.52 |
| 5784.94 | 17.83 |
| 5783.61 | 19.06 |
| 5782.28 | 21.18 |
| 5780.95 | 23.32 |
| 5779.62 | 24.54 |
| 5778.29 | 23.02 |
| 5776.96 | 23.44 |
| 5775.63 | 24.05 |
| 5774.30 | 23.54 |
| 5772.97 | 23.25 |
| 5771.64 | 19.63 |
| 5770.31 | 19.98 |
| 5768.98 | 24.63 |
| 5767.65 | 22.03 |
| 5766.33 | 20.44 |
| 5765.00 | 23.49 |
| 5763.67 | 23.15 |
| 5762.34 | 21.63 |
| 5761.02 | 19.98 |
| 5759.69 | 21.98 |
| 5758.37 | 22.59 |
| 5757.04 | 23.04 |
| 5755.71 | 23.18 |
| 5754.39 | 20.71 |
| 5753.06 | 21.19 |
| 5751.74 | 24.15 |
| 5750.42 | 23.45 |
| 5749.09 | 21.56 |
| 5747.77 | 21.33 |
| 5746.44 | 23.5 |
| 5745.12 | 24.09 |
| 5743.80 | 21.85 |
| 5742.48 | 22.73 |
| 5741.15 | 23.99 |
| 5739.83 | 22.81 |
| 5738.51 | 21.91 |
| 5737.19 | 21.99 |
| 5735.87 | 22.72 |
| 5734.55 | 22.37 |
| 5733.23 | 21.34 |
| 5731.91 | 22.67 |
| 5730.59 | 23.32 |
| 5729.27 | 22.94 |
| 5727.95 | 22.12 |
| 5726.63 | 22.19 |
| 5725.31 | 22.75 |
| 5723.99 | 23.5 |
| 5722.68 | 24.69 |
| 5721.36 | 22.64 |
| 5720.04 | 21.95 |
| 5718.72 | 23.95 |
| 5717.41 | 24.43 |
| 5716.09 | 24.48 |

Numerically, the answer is 4.8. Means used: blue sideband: 23.7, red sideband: 22.7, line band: 19.9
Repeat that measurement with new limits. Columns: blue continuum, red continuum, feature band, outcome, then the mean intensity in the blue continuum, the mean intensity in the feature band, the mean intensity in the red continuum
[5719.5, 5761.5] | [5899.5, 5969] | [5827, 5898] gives 2.0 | 22.5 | 21.9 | 22.5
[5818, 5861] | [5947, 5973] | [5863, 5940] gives 4.3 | 23.1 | 21.7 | 22.8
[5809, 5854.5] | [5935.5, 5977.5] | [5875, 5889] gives 1.4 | 22.9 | 20.5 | 22.7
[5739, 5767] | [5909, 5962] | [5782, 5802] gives 0.1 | 22.4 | 22.3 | 22.4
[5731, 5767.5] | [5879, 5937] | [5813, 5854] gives -2.5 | 22.4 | 22.9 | 21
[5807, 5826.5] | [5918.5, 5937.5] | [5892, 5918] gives 1.1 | 23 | 21.6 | 22.4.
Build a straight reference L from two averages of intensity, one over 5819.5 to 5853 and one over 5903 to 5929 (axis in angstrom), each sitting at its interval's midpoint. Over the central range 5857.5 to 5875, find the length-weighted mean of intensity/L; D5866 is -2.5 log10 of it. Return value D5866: -0.04 mag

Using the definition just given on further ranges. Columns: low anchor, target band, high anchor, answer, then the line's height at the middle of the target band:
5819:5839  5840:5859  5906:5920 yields 0.024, 23.2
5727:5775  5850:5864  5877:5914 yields -0.118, 20.8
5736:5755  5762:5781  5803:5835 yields 0.005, 22.8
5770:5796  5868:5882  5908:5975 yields -0.076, 22.5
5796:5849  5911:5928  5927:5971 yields 0.002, 22.8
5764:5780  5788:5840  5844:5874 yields -0.027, 22.8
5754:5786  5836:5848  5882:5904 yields -0.170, 19.9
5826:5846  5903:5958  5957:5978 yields 0.017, 22.9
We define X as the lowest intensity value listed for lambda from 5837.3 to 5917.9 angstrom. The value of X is 14.43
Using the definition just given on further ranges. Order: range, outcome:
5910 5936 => 19.88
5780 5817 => 17.79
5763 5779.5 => 19.63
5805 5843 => 21.51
